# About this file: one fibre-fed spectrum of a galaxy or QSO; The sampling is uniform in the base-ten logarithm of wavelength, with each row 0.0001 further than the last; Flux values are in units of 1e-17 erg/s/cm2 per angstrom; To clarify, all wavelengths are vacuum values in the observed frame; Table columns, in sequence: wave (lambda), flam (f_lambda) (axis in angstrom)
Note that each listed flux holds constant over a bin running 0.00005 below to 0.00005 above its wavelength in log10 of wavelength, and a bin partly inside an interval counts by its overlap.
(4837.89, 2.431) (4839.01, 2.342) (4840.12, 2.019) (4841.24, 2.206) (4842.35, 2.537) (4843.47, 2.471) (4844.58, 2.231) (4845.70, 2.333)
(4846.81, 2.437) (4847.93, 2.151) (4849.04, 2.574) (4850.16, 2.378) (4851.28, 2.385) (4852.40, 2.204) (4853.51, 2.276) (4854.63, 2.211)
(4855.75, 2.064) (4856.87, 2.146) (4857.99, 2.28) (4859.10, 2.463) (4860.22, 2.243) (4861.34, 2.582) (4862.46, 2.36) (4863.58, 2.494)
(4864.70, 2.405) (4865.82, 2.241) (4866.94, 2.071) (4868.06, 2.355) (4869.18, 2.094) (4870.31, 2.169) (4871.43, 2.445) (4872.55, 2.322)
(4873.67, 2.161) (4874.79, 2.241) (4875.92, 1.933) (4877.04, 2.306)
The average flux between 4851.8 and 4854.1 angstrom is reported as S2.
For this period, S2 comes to 2.24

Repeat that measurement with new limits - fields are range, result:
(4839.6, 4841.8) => 2.12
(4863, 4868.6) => 2.31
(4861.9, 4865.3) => 2.42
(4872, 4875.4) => 2.24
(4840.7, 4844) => 2.41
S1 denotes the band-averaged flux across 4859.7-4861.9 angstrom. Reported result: 2.41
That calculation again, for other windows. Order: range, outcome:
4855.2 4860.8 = 2.24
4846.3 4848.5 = 2.3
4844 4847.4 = 2.34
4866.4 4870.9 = 2.17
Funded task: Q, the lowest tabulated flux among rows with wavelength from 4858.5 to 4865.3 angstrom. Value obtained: 2.243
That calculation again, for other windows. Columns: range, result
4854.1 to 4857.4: 2.064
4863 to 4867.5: 2.071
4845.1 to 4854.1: 2.151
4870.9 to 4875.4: 2.161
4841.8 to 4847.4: 2.231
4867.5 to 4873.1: 2.094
